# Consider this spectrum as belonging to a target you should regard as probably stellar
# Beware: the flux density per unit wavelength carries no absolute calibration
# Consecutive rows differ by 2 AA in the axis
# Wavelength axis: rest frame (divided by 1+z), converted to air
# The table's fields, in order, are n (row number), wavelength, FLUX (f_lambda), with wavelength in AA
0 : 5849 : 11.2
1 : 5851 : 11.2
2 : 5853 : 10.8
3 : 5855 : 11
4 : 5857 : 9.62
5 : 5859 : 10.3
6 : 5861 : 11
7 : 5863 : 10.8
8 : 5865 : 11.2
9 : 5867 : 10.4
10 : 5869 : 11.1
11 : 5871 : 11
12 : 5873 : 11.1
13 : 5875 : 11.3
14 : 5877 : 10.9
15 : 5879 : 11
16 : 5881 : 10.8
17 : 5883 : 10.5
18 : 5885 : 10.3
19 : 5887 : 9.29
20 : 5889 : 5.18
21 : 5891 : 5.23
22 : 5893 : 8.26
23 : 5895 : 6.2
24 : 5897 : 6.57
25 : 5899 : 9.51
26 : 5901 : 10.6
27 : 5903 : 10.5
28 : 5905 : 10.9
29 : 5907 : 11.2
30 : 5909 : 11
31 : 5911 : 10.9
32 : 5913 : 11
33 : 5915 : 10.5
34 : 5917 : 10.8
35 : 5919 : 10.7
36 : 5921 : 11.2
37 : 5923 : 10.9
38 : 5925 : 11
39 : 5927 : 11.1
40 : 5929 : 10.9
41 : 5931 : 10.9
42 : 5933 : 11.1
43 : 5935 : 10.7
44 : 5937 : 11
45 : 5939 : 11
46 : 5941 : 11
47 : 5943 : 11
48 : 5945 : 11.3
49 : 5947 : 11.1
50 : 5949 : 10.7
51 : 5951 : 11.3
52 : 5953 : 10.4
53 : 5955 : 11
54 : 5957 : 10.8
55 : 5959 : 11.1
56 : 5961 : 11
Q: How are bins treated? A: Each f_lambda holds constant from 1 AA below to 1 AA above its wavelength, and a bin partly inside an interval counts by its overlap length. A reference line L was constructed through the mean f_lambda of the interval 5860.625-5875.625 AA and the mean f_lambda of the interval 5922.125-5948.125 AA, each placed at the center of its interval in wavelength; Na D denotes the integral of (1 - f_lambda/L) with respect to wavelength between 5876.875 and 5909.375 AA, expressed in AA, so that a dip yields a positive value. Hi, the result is 5.24 AA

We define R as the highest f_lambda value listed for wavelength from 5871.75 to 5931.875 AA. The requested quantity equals 11.3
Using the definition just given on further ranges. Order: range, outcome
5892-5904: 10.6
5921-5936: 11.2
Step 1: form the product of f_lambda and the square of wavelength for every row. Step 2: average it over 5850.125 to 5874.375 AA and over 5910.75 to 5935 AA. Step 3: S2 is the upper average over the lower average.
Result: 1.0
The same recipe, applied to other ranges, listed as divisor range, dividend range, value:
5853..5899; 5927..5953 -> 1.16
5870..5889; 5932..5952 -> 1.08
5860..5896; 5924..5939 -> 1.14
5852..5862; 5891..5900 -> 0.71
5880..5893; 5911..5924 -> 1.29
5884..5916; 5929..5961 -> 1.21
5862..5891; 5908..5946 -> 1.10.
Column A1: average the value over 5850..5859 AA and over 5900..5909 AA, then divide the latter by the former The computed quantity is 1.0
